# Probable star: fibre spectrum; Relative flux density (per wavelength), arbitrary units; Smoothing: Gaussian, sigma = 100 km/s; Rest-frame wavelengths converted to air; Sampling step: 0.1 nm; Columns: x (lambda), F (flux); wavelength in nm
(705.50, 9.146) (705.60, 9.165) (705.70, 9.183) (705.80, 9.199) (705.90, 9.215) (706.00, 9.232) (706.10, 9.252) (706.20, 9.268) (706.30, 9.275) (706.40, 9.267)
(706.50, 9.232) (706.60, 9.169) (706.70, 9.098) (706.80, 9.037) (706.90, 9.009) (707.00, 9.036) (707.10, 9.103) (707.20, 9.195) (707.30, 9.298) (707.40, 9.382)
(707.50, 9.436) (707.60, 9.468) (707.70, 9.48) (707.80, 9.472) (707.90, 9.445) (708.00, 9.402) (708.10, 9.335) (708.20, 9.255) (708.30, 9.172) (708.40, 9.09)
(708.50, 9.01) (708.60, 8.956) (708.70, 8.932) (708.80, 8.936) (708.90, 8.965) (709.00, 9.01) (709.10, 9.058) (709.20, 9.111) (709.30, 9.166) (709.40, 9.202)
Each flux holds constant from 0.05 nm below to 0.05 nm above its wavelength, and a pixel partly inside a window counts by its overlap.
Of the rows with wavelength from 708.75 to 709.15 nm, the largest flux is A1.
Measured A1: 9.058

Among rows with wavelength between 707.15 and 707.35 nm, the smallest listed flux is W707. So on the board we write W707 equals 9.195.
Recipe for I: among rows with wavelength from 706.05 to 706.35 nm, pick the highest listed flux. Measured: 9.275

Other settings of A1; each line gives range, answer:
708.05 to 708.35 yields 9.335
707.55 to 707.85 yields 9.48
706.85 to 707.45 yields 9.382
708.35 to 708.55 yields 9.09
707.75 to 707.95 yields 9.472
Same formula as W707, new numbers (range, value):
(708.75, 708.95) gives 8.936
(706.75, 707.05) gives 9.009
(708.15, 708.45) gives 9.09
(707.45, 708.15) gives 9.335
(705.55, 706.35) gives 9.165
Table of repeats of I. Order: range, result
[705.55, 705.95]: 9.215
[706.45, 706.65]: 9.232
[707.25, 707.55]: 9.436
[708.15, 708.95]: 9.255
